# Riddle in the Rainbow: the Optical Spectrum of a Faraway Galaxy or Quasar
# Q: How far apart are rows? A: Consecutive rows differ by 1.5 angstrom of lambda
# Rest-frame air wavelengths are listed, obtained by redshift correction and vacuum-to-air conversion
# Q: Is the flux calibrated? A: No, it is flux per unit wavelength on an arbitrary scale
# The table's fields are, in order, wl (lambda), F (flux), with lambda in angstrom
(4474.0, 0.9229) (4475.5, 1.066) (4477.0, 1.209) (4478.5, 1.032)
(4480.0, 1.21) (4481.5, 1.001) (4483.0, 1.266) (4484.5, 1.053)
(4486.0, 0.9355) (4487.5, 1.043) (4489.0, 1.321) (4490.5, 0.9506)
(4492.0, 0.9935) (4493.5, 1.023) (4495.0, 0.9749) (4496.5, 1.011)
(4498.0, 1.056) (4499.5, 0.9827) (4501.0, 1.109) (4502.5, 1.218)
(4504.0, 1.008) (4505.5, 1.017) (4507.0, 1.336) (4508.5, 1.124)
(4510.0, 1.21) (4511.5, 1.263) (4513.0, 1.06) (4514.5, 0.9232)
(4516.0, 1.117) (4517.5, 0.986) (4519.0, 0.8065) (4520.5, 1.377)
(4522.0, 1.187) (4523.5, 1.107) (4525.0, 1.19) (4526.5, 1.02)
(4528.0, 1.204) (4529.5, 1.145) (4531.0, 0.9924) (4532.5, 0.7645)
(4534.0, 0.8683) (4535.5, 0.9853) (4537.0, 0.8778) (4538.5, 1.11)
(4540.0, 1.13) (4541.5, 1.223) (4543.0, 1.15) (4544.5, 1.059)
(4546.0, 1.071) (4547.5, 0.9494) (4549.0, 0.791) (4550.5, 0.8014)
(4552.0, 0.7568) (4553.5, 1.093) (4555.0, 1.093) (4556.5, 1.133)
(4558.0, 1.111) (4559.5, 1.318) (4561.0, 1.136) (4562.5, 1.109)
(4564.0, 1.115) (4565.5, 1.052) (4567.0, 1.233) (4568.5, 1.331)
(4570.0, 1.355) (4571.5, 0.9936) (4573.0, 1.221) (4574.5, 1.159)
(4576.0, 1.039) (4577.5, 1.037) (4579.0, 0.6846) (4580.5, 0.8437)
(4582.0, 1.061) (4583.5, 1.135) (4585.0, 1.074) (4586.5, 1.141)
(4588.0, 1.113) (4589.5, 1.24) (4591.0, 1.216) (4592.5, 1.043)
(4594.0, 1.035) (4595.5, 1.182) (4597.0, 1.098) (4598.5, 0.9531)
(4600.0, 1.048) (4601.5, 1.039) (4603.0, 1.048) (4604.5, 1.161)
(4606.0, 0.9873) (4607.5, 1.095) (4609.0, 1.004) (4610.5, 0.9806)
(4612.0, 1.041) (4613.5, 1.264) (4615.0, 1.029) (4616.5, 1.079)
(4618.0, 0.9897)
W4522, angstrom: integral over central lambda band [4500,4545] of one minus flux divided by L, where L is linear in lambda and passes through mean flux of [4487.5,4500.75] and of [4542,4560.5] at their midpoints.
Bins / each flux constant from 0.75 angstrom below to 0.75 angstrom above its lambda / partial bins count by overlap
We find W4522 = -2.1 angstrom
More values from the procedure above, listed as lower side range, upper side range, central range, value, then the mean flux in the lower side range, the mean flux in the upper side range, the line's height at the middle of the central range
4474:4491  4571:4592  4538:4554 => 1.0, 1.09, 1.07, 1.08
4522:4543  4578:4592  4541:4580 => -0.7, 1.06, 1.06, 1.06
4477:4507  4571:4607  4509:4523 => -0.4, 1.07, 1.07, 1.07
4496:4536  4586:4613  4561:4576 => -1.2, 1.08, 1.08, 1.08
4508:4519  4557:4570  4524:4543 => 1.2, 1.08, 1.19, 1.12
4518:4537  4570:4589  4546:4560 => 0.6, 1.05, 1.06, 1.05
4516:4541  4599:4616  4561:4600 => -1.5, 1.05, 1.06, 1.06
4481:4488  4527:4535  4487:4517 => -1.4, 1.06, 0.995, 1.04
